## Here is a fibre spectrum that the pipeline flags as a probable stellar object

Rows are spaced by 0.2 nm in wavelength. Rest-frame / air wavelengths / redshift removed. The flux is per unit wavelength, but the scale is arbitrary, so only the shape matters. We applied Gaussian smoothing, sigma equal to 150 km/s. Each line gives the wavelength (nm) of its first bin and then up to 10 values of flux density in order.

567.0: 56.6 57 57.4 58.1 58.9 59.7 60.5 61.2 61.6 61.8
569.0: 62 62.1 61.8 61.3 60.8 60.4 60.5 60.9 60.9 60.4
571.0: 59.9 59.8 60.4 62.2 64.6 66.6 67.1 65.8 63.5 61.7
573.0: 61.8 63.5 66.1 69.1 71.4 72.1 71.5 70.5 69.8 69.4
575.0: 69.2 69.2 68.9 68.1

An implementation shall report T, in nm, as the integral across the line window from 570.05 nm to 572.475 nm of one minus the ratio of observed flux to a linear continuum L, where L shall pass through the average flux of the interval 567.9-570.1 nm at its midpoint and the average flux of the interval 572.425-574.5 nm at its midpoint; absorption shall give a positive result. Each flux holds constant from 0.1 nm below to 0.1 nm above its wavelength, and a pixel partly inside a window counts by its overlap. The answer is 0.07 nm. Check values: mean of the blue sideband 61.2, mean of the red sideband 67.1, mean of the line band 62.3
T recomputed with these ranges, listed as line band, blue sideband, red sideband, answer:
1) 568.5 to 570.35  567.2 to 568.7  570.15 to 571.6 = -0.04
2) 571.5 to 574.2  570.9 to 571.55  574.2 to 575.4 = -0.06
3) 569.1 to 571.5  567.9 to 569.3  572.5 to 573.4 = 0.05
